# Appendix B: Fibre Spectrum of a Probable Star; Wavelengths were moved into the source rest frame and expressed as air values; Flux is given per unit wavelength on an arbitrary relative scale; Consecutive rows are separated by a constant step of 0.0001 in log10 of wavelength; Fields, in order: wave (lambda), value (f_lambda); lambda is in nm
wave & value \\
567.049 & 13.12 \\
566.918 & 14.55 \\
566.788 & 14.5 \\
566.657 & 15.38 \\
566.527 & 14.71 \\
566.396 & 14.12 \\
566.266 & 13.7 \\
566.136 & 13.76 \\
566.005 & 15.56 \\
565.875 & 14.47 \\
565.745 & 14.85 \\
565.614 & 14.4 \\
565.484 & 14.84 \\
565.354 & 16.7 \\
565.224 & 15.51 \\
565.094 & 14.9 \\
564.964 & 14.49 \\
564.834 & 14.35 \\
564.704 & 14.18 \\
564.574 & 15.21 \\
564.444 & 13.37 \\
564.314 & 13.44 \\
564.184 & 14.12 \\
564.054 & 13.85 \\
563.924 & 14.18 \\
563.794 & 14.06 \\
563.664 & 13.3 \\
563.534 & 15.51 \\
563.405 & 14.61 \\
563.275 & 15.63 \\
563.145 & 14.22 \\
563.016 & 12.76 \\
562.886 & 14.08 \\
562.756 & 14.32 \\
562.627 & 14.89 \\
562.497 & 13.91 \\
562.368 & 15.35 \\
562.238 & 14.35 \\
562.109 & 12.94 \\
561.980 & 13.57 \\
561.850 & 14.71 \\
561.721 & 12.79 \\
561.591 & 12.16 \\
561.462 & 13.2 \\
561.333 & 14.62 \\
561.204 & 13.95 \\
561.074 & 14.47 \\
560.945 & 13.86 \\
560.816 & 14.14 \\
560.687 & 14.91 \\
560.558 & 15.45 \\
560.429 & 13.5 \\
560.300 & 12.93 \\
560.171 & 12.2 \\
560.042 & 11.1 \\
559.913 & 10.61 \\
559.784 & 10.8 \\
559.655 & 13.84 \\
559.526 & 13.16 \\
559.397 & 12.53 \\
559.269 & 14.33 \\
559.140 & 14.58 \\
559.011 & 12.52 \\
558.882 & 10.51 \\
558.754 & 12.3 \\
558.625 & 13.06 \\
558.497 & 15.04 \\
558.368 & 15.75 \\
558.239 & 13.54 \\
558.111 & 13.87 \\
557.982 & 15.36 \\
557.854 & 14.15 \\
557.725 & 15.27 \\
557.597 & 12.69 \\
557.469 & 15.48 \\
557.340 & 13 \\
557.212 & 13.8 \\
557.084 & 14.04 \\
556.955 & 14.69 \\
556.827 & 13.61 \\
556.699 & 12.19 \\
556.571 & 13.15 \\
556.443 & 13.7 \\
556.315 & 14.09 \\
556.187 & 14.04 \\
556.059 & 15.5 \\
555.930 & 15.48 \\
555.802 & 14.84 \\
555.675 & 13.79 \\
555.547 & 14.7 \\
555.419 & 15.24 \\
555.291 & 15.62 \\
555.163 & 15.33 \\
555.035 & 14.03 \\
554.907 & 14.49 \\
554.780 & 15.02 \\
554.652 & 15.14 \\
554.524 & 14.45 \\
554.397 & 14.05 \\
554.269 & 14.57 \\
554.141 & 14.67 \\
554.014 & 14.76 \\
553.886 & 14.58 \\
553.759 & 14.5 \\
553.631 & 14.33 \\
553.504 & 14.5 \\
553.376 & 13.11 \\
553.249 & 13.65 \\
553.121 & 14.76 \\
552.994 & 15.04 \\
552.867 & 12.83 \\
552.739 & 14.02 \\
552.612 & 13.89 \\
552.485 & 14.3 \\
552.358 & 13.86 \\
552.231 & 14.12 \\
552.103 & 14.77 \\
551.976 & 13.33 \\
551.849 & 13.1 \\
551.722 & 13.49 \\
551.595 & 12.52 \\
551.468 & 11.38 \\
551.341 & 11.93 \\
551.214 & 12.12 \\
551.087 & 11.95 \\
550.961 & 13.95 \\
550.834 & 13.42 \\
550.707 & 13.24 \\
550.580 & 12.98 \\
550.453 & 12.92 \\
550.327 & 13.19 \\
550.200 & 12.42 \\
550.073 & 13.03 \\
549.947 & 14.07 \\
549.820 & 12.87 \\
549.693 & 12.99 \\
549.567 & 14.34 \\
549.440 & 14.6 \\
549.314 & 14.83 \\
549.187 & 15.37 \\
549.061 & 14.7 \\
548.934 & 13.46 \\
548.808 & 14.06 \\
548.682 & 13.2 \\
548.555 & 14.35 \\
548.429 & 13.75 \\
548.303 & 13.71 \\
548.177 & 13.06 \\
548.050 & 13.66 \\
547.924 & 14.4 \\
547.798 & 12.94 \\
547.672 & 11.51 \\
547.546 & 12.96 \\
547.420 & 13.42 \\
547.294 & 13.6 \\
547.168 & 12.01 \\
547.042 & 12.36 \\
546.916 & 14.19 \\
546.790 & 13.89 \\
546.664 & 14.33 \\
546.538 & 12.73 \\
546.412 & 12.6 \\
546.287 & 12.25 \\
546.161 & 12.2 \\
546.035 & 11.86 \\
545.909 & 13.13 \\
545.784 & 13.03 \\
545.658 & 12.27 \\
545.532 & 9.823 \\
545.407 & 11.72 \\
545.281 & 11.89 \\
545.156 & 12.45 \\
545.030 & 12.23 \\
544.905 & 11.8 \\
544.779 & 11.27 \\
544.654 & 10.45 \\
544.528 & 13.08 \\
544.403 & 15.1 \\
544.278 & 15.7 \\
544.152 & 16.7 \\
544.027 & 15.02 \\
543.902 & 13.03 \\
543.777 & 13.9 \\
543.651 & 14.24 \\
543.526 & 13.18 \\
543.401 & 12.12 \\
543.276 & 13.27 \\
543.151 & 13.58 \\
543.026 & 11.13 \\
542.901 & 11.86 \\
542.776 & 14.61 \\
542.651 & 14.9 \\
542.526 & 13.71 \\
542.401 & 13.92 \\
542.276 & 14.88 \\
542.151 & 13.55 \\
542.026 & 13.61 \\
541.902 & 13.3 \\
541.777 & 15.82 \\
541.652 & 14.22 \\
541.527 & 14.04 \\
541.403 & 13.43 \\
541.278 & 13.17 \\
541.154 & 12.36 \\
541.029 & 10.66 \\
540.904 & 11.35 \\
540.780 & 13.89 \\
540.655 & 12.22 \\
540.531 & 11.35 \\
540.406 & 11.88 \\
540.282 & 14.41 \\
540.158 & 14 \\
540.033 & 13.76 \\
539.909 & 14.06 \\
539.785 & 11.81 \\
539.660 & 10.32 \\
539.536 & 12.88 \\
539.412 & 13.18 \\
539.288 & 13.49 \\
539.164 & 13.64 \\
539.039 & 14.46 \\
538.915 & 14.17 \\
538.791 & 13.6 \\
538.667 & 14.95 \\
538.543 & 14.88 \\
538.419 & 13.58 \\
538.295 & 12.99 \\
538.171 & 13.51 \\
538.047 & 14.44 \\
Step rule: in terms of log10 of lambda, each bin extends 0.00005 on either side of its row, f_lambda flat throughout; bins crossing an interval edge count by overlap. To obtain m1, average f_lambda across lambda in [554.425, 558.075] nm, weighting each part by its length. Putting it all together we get 14.4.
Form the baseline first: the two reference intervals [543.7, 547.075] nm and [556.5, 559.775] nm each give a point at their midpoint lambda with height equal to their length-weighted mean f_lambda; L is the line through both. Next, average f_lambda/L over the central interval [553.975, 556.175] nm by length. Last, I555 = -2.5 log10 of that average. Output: -0.10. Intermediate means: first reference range 12.9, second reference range 13.7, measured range 14.8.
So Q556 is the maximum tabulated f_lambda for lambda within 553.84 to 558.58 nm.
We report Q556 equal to 15.75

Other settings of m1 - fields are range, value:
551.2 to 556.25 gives 14.2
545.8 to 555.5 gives 13.7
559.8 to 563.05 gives 13.6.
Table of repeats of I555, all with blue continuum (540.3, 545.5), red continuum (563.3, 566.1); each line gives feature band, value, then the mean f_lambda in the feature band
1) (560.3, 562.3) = 0.036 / 13.9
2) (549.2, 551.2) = 0.019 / 13.4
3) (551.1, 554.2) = 0.008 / 13.7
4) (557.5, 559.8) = 0.045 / 13.6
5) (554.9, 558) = -0.021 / 14.3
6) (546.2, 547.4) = 0.027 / 13.1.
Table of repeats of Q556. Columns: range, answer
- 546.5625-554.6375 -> 15.37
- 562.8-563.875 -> 15.63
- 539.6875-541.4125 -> 14.41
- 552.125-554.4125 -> 15.04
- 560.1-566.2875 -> 16.7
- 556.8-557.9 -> 15.48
